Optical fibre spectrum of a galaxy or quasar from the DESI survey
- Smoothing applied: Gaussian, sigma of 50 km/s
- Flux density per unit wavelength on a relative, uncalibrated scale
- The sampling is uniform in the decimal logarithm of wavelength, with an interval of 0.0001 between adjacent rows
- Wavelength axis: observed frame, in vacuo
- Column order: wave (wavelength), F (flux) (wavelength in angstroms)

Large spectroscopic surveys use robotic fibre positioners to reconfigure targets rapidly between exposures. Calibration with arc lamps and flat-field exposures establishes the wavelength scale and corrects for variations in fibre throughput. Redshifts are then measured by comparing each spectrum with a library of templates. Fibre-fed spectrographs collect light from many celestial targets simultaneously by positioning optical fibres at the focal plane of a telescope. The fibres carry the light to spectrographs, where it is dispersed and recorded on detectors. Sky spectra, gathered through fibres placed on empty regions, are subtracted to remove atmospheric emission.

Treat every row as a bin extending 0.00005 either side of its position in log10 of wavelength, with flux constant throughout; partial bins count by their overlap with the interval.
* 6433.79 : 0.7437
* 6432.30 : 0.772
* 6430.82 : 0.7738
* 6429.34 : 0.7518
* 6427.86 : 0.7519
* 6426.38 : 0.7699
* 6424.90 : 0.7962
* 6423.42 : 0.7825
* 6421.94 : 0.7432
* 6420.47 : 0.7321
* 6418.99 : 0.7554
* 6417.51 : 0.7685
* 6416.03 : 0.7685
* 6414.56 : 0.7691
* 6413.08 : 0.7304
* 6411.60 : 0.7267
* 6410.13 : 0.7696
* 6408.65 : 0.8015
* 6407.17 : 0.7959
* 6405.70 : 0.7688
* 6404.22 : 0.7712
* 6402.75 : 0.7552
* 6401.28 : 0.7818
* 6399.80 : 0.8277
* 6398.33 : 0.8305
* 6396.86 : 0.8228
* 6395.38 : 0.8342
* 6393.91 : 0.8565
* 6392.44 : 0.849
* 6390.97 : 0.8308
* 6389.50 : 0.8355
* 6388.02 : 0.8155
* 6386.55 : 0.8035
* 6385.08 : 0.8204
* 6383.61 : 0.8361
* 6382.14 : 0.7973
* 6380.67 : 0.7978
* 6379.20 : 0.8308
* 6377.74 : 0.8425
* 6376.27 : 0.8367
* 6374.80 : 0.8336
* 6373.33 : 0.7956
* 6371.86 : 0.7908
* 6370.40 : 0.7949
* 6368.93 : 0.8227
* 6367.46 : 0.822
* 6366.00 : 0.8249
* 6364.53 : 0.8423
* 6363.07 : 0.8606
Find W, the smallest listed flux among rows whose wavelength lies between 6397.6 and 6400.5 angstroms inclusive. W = 0.8277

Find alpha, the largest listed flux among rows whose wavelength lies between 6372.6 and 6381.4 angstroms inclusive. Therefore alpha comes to 0.8425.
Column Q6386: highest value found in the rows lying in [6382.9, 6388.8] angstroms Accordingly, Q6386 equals 0.8361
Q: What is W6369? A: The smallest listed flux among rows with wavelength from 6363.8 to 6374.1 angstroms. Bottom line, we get 0.7908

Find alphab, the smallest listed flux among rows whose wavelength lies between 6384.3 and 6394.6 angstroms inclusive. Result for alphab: 0.8035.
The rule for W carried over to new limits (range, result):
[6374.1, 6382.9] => 0.7973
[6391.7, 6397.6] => 0.8228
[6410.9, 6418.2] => 0.7267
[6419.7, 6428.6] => 0.7321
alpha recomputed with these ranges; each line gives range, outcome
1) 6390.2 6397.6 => 0.8565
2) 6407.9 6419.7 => 0.8015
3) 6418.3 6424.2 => 0.7825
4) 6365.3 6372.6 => 0.8249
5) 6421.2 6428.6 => 0.7962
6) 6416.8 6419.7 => 0.7685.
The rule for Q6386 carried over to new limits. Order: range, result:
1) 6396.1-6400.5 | 0.8305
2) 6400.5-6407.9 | 0.7959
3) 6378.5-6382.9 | 0.8308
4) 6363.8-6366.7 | 0.8423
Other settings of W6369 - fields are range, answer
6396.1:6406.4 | 0.7552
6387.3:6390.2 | 0.8155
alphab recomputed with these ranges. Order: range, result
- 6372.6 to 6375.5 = 0.7956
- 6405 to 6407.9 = 0.7688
